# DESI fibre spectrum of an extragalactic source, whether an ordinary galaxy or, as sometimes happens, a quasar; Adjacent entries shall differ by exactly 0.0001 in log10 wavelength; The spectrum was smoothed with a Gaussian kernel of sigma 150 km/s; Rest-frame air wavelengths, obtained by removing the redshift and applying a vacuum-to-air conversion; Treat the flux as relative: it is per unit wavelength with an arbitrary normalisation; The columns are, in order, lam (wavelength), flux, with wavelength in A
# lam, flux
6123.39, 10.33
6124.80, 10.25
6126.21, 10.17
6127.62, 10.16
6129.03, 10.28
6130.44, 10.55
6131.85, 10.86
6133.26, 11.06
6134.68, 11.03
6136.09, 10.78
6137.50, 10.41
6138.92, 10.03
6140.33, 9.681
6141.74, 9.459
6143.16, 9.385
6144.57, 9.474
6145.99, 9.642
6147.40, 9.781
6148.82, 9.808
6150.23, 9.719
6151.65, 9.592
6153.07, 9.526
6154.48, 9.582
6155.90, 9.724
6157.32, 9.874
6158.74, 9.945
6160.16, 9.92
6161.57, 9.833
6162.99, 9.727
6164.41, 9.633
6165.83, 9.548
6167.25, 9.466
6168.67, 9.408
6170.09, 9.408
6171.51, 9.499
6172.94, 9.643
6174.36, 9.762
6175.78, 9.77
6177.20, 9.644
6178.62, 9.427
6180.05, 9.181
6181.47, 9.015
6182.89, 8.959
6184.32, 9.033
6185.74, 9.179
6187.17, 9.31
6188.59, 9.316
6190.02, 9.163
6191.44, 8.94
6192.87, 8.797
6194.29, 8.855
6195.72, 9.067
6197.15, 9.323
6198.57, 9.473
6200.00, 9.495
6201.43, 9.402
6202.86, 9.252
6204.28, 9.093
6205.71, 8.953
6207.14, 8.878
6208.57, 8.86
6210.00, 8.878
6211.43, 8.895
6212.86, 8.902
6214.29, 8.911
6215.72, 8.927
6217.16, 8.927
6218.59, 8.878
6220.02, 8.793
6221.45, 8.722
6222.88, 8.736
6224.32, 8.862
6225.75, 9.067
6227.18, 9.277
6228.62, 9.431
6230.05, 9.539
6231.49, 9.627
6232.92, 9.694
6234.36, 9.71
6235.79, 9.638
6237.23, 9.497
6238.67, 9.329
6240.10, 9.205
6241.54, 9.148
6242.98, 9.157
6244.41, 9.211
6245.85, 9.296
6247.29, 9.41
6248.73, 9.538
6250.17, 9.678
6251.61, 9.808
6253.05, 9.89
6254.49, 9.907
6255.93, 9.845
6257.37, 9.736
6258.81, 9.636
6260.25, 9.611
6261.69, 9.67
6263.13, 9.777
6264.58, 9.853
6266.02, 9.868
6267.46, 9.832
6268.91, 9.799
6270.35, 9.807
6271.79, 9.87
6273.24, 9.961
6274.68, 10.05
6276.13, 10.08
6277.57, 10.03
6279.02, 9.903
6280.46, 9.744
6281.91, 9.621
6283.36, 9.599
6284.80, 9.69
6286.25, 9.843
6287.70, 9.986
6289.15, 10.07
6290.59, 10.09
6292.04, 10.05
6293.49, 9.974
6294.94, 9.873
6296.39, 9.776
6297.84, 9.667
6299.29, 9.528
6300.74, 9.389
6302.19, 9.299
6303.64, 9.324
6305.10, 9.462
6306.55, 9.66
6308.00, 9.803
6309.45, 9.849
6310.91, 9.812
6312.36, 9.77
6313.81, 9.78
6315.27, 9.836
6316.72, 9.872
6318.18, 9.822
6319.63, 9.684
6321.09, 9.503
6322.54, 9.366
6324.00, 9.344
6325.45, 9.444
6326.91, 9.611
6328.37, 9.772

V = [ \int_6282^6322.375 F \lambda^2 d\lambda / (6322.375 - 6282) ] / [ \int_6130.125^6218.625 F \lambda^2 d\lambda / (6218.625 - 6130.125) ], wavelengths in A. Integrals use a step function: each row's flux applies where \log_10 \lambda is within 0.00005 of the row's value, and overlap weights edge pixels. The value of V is 1.1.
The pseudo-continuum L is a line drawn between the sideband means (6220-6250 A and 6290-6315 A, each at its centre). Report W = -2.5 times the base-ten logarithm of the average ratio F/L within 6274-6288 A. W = -0.03 mag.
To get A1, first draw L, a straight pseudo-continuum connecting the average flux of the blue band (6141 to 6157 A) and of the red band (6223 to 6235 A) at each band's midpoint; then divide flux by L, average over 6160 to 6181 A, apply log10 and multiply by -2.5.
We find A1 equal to 0.00 mag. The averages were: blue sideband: 9.61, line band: 9.58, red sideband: 9.36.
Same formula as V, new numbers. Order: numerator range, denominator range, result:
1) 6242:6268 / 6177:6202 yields 1.07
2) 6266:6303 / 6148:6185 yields 1.07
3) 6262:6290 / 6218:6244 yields 1.08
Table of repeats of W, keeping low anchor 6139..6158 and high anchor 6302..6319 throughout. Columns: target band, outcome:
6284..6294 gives -0.03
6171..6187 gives 0.03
